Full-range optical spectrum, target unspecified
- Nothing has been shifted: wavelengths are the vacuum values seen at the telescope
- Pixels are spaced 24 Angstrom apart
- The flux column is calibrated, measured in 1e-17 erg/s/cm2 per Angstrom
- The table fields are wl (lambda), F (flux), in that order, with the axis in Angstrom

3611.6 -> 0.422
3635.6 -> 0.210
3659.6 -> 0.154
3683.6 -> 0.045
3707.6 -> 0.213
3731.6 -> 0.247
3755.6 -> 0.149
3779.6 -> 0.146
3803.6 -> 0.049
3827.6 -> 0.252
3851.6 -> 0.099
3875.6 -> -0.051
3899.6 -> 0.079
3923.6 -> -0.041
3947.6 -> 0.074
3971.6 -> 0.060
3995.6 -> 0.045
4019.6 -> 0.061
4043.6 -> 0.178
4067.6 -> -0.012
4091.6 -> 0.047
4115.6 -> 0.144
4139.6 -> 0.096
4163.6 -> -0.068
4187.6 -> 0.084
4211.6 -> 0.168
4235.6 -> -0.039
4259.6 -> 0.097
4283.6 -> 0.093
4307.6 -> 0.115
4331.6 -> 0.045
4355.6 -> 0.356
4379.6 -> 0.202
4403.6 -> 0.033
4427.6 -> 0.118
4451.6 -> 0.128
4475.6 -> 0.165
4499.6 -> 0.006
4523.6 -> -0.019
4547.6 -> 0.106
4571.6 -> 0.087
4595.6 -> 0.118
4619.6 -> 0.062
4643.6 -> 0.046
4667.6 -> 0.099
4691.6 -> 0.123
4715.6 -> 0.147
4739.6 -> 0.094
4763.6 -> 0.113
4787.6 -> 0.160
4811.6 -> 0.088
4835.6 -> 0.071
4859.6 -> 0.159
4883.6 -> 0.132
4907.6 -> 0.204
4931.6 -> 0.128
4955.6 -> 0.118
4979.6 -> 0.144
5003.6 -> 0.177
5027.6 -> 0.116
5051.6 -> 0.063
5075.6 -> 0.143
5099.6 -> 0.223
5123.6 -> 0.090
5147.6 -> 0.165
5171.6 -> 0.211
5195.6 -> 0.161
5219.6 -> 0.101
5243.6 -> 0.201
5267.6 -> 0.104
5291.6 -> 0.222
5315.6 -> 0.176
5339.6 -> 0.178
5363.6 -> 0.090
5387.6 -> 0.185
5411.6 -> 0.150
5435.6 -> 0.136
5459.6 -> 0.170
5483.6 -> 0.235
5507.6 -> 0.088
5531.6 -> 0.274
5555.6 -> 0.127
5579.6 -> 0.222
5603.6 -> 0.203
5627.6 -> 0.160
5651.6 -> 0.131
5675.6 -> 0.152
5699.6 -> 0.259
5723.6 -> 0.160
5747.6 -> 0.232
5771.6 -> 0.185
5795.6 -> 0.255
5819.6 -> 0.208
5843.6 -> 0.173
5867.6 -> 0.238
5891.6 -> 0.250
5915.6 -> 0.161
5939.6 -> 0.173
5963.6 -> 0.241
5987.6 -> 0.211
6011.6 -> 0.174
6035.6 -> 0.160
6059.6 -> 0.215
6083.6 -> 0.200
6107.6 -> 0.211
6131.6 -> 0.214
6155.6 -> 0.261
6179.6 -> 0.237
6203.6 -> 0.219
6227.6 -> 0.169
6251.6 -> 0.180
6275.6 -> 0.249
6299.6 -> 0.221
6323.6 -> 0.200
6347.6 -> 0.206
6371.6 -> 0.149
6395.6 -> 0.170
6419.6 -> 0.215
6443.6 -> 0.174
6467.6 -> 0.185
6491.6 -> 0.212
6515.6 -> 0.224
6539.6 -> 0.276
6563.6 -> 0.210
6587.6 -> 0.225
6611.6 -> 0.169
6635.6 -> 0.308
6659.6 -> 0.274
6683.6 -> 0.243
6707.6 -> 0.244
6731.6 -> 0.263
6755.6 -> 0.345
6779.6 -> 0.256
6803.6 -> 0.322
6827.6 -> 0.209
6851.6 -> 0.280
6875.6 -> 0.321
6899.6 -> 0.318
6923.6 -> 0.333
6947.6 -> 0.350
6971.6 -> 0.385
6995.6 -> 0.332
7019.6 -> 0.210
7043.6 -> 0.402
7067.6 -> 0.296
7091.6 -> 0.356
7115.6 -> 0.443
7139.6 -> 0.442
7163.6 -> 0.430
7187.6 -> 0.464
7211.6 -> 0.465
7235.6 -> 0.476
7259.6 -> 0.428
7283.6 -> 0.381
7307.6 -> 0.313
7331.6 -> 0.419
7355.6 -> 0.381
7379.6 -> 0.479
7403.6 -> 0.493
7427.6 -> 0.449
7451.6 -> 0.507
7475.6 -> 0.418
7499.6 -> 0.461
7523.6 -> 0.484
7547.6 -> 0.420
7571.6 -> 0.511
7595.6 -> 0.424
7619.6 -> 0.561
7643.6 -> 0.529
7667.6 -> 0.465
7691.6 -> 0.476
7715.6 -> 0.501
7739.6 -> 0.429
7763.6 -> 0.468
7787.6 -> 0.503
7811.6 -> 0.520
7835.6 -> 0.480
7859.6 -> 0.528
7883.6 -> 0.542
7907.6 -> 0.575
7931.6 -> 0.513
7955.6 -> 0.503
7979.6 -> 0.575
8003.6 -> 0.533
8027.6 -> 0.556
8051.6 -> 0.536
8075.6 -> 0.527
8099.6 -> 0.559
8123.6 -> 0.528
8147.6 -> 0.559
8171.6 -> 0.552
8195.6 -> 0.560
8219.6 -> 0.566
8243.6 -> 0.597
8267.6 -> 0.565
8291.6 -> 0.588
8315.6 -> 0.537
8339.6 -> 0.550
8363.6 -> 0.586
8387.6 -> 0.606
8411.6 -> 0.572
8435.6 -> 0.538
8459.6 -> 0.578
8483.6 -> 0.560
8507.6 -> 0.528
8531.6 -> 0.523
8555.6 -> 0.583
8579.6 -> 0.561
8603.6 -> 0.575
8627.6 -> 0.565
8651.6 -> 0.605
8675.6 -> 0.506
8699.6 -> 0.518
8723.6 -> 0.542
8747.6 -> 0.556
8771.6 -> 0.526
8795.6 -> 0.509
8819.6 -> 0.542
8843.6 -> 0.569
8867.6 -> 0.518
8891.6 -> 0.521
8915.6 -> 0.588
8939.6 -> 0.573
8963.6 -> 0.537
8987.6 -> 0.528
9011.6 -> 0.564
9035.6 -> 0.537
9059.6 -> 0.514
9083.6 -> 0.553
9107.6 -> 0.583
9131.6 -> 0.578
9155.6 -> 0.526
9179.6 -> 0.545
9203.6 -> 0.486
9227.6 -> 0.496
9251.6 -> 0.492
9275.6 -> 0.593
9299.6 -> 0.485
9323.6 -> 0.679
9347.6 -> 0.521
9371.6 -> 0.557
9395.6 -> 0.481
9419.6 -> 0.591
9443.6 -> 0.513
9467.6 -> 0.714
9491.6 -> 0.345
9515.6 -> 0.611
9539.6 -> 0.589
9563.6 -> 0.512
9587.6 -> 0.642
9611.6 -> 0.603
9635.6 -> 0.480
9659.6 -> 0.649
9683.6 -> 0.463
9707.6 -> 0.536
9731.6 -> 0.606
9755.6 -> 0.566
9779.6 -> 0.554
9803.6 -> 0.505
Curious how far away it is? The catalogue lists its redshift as 0.783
